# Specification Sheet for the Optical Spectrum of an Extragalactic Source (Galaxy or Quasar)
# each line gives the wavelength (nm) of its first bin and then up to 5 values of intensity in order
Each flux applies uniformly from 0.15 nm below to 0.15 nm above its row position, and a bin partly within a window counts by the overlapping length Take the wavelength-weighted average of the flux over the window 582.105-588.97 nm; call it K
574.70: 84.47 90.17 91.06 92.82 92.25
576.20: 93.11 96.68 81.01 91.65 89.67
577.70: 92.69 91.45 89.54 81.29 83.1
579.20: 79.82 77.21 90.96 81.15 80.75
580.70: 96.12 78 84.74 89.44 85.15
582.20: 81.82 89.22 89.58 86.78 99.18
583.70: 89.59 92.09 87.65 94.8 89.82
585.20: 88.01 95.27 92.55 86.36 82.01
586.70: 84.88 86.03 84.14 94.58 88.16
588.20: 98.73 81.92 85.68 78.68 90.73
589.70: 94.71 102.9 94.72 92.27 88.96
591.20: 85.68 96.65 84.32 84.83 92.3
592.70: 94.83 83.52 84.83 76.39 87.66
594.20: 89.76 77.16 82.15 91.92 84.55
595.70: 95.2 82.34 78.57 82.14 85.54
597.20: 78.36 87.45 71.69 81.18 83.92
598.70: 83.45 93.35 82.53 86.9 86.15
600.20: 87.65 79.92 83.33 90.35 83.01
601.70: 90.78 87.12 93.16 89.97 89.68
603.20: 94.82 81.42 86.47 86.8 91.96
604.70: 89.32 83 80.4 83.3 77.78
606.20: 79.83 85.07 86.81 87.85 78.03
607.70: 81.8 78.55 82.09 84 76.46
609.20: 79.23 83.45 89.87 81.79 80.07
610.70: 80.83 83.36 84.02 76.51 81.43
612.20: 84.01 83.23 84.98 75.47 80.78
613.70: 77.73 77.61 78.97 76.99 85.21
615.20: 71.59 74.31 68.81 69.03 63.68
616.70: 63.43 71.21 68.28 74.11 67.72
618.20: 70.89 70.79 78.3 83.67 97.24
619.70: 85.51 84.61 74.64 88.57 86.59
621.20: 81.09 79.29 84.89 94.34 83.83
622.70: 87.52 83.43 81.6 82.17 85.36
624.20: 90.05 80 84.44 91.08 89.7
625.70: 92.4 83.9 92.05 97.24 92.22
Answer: 89.1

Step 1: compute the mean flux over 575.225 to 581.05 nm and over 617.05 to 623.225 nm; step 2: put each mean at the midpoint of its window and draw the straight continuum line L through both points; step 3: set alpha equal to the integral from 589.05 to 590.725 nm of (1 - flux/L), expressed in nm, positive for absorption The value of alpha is -0.14 nm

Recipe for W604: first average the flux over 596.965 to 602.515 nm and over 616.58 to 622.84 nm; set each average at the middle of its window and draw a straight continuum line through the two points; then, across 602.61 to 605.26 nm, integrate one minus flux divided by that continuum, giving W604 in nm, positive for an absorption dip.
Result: -0.12 nm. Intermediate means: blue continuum 85.1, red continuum 79.9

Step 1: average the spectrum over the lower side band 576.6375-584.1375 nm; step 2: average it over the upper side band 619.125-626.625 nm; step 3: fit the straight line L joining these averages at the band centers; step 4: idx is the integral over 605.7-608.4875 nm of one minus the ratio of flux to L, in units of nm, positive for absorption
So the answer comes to 0.143 nm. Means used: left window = 86.9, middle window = 82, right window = 86.2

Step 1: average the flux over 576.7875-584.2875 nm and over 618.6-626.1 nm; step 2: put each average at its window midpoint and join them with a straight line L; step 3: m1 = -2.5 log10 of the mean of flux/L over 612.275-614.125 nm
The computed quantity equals 0.07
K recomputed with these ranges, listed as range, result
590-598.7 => 85.9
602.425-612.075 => 83.6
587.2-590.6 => 90.6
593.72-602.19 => 84.8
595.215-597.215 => 84.3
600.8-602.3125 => 87.9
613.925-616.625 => 73.6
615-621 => 75.6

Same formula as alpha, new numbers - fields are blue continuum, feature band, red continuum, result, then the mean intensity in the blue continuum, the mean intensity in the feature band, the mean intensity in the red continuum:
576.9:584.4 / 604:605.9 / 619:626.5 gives 0.03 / 87.1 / 85.1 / 86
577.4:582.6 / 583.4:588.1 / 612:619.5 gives -0.31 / 85.5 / 89.5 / 75.8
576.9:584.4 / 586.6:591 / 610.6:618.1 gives -0.28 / 87.1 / 89.9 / 76.1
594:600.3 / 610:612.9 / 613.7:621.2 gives -0.12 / 84.4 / 82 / 76.4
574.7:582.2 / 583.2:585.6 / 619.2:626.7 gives -0.13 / 87.3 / 91.9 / 86.4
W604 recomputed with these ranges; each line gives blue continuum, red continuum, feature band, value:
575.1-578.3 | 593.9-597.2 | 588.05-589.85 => -0.029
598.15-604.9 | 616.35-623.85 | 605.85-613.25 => 0.185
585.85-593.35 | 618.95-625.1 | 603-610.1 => 0.255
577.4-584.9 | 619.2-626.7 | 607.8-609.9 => 0.119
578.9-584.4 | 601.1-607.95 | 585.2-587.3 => -0.030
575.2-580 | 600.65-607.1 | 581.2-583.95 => -0.020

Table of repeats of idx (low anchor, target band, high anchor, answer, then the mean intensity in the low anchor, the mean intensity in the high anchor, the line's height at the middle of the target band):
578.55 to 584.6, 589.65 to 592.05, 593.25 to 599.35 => -0.207 nm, 86.5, 83.8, 84.8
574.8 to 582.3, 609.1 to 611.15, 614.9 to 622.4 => -0.082 nm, 87.3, 77.5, 79.6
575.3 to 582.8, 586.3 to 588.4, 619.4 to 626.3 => -0.035 nm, 87.2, 85.6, 86.9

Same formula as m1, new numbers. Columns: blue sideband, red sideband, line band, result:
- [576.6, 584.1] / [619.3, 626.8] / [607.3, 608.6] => 0.08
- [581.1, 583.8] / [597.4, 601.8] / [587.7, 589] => -0.02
